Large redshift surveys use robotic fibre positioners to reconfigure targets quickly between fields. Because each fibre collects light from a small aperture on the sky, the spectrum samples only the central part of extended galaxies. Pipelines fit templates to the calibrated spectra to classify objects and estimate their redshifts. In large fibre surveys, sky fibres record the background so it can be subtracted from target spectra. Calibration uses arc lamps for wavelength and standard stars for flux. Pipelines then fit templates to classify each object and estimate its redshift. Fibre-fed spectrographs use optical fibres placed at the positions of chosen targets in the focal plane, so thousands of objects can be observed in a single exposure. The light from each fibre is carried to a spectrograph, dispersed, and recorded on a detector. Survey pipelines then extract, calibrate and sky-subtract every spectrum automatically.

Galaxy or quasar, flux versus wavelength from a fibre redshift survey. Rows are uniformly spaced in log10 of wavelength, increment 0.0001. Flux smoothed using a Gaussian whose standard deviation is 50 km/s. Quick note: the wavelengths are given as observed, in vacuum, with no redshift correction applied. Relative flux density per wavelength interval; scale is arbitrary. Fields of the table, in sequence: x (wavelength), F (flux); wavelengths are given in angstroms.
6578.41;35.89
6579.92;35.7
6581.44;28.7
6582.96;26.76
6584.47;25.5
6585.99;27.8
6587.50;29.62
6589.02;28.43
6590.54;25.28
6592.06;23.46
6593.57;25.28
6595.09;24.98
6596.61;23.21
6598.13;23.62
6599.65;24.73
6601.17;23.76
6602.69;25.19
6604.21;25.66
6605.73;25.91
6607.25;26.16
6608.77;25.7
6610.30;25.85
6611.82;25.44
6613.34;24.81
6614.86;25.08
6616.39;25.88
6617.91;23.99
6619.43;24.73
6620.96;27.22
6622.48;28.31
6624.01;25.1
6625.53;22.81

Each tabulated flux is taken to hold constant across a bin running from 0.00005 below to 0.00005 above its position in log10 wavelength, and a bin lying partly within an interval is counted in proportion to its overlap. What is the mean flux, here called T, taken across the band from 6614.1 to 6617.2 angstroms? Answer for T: 25.4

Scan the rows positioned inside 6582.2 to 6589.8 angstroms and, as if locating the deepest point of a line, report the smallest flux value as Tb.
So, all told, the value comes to 25.5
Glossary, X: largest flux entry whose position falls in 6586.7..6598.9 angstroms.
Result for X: 29.62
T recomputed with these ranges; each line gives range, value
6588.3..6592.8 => 25.7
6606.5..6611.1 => 25.9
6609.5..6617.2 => 25.4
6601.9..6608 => 25.7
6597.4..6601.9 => 24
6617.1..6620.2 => 24.4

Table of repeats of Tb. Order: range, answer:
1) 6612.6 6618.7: 23.99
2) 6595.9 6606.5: 23.21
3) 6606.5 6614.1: 24.81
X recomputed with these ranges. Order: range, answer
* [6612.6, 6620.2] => 25.88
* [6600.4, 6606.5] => 25.91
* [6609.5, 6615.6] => 25.85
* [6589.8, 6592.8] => 25.28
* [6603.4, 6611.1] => 26.16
